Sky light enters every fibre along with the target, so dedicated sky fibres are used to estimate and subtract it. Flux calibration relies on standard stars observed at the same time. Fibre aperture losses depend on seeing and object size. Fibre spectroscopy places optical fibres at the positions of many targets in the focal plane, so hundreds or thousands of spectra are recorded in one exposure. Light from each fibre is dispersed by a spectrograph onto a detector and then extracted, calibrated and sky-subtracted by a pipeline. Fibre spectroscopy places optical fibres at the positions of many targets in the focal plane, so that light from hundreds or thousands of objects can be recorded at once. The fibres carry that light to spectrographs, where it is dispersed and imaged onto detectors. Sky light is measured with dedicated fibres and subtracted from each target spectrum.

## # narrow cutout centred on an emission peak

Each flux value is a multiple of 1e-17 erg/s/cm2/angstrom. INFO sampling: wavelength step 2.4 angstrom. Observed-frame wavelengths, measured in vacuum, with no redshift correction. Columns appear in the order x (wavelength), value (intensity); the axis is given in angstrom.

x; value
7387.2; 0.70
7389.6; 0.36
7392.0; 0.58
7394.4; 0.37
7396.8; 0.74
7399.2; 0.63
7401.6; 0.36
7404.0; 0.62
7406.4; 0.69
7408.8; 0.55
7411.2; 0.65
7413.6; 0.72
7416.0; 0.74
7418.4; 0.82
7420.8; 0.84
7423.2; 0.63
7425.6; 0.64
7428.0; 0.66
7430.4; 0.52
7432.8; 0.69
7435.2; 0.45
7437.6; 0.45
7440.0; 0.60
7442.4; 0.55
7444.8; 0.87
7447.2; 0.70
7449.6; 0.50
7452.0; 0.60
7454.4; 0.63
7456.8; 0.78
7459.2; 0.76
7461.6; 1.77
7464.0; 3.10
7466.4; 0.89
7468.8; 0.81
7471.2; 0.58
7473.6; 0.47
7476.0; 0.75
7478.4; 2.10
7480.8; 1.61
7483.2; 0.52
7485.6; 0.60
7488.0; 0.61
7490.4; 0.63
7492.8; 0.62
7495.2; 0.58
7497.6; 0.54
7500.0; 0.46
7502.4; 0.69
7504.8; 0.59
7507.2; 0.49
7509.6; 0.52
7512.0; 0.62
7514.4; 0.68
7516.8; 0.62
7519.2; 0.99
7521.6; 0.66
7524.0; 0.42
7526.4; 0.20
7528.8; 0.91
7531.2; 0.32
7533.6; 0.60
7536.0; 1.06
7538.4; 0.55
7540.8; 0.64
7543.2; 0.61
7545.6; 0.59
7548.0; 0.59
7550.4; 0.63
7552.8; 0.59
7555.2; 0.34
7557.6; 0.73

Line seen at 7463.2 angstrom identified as [S II]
